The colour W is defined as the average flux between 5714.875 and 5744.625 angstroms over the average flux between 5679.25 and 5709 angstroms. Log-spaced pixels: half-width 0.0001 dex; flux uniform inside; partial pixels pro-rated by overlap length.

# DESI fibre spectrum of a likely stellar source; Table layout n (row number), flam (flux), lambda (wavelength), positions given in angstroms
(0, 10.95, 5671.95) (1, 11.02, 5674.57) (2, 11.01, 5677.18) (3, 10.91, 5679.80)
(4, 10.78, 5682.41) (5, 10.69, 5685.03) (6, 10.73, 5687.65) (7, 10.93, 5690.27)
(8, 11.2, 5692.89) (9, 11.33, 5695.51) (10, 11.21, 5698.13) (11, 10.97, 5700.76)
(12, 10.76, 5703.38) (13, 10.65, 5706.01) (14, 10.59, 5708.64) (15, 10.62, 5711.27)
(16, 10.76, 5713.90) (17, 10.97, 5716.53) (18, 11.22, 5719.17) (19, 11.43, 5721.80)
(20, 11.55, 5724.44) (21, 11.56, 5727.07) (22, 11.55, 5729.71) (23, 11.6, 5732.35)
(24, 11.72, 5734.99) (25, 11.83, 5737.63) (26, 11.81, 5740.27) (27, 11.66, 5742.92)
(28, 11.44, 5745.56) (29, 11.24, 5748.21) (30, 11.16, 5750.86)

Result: 1.06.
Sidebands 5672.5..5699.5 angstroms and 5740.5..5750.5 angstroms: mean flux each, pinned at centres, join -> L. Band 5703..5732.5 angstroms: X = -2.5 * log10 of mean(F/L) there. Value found 0.013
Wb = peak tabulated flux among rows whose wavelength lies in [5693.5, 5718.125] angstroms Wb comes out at 11.33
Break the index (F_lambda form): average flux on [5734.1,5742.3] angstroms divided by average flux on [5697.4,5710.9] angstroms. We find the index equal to 1.09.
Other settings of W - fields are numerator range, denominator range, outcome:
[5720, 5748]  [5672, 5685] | 1.06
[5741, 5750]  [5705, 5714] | 1.08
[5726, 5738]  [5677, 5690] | 1.08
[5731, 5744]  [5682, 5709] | 1.07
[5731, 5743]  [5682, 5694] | 1.08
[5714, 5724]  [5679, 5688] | 1.04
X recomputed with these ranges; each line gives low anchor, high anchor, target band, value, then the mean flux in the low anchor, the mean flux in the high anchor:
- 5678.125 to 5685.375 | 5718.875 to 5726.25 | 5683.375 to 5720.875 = 0.02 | 10.8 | 11.4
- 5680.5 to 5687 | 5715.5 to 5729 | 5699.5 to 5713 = 0.04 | 10.8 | 11.4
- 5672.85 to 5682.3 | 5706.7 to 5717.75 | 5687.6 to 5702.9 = -0.02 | 11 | 10.7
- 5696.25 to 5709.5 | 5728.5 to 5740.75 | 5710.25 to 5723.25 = 0.02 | 10.9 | 11.7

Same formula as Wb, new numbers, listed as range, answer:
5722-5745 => 11.83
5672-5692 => 11.02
